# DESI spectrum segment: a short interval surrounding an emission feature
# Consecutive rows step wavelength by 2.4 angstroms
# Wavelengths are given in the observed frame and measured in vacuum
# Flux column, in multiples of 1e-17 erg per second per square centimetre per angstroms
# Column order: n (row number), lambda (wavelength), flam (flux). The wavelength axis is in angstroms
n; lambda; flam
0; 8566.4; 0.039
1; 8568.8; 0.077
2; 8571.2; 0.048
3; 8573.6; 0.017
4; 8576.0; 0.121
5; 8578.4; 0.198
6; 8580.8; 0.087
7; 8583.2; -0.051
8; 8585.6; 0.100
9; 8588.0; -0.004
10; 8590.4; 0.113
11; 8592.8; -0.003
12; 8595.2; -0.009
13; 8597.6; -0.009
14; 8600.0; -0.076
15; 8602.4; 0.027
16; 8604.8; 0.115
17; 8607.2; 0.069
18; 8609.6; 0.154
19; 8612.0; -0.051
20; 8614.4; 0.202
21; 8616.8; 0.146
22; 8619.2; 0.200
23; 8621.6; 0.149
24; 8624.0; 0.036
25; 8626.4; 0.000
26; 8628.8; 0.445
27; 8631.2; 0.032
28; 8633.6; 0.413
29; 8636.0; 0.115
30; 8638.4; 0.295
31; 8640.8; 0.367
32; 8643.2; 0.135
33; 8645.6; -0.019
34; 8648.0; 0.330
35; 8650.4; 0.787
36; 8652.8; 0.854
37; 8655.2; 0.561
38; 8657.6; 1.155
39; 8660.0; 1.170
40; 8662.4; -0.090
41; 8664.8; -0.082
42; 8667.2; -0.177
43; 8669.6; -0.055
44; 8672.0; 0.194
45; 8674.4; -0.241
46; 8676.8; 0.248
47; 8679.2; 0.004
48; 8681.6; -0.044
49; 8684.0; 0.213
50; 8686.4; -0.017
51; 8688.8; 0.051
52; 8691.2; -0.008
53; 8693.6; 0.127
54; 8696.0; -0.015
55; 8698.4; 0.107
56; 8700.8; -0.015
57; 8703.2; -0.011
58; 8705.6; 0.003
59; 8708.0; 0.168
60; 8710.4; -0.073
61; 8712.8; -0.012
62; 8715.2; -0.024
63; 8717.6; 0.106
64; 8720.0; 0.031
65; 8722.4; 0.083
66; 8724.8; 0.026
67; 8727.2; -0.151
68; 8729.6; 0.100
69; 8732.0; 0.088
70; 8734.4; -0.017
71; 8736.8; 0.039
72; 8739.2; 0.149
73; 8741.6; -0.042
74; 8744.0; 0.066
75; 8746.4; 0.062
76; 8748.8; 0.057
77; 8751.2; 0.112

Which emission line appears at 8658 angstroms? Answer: [O II]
